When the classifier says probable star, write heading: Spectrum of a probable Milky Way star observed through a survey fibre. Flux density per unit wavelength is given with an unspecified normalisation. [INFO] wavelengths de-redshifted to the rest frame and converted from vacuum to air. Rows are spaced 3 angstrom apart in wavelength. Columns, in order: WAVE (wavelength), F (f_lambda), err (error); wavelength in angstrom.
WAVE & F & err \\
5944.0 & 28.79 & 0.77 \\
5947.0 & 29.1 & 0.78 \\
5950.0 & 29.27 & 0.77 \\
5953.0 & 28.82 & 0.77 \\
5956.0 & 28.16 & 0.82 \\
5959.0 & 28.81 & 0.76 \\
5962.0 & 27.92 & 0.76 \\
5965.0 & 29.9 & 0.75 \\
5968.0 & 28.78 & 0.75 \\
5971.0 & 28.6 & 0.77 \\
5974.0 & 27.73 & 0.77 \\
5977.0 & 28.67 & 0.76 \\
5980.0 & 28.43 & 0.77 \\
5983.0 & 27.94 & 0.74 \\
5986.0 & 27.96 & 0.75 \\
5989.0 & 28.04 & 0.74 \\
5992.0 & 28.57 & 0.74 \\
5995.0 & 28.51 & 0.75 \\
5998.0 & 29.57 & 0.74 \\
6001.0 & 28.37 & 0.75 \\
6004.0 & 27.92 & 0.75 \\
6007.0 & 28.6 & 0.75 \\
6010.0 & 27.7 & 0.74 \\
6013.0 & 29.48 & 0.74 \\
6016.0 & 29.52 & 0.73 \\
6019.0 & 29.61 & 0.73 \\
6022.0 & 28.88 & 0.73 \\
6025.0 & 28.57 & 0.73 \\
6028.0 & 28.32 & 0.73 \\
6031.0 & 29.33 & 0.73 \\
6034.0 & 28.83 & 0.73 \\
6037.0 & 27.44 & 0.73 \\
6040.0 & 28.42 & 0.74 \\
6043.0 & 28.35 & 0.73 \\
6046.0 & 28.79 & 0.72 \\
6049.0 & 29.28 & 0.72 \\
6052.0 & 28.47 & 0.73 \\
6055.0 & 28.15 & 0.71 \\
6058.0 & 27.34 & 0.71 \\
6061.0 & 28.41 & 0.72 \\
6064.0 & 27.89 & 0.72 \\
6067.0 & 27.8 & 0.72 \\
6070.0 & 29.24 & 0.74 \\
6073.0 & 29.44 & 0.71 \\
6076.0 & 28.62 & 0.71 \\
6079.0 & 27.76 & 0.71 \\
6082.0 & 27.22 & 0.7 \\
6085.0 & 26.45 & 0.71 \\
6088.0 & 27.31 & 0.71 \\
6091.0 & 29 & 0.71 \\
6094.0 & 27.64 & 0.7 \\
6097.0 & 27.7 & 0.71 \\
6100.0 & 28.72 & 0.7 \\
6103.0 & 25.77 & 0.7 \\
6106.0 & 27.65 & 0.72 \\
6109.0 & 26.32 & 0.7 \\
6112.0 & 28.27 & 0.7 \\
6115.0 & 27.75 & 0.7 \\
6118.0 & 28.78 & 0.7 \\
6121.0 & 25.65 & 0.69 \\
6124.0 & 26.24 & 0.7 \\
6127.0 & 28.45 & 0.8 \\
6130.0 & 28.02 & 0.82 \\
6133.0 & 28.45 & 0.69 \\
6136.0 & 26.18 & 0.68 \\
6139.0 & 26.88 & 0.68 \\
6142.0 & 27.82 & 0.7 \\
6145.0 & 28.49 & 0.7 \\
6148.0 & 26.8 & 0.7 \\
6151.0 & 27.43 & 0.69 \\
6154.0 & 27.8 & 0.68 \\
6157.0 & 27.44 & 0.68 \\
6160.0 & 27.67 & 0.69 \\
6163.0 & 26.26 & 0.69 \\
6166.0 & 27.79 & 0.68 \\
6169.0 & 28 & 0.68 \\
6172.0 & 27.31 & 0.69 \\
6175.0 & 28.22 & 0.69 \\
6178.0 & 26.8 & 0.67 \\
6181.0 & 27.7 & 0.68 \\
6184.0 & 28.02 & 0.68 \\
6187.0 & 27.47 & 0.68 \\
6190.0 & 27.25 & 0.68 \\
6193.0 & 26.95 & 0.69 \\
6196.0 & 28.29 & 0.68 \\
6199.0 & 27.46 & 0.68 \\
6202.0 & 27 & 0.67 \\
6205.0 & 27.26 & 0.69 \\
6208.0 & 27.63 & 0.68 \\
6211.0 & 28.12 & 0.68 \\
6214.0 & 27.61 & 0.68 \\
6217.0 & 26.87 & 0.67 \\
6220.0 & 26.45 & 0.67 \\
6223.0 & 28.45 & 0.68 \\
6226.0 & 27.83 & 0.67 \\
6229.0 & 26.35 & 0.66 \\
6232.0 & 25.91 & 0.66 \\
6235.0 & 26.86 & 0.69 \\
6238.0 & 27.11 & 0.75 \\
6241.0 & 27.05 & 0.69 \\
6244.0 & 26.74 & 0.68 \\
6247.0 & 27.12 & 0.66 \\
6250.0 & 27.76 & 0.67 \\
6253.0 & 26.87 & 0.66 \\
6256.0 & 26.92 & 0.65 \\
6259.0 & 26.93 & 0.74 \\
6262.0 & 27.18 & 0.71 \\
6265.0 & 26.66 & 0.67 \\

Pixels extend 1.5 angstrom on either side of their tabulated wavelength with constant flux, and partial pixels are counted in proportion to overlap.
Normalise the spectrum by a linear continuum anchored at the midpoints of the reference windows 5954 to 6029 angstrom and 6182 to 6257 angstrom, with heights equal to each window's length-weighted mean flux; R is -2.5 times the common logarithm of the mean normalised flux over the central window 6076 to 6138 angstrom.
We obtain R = 0.02 mag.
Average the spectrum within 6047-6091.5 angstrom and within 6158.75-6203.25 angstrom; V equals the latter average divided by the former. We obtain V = 1.0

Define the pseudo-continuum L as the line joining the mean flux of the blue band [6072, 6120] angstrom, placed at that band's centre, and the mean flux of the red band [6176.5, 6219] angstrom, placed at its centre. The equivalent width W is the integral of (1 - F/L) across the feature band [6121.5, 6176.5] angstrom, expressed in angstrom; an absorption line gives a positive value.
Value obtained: 0.21 angstrom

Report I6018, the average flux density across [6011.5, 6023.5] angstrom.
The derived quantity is 29.4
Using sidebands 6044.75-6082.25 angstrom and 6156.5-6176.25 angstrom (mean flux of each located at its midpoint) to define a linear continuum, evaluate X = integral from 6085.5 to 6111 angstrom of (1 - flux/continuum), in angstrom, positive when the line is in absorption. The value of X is 0.5 angstrom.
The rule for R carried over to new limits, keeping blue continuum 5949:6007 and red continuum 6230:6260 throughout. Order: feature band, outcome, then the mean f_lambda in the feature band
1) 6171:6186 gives -0.01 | 27.6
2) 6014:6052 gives -0.02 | 28.8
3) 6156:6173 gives 0.00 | 27.4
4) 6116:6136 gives 0.01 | 27.5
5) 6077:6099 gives 0.01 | 27.6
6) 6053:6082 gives -0.01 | 28.2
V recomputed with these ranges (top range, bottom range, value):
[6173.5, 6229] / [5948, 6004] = 0.96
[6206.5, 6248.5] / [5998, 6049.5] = 0.95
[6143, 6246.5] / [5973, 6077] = 0.96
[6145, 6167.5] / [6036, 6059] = 0.97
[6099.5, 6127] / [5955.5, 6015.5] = 0.96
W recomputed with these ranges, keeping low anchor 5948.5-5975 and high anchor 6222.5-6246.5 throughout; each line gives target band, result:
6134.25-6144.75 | 0.15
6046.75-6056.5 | -0.18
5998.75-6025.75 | -0.38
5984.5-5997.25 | 0.07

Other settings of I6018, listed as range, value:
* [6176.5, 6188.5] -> 27.5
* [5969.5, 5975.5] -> 28.2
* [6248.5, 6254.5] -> 27.3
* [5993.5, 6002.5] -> 28.8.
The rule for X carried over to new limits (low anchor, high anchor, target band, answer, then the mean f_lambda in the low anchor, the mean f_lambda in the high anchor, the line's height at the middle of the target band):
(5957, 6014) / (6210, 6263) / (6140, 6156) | 0.0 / 28.5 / 27.1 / 27.6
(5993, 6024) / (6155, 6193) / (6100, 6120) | 0.4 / 28.8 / 27.5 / 28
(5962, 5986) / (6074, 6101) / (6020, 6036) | -0.3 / 28.5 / 27.8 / 28.2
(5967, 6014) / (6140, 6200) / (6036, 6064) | -0.2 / 28.4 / 27.5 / 28.1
